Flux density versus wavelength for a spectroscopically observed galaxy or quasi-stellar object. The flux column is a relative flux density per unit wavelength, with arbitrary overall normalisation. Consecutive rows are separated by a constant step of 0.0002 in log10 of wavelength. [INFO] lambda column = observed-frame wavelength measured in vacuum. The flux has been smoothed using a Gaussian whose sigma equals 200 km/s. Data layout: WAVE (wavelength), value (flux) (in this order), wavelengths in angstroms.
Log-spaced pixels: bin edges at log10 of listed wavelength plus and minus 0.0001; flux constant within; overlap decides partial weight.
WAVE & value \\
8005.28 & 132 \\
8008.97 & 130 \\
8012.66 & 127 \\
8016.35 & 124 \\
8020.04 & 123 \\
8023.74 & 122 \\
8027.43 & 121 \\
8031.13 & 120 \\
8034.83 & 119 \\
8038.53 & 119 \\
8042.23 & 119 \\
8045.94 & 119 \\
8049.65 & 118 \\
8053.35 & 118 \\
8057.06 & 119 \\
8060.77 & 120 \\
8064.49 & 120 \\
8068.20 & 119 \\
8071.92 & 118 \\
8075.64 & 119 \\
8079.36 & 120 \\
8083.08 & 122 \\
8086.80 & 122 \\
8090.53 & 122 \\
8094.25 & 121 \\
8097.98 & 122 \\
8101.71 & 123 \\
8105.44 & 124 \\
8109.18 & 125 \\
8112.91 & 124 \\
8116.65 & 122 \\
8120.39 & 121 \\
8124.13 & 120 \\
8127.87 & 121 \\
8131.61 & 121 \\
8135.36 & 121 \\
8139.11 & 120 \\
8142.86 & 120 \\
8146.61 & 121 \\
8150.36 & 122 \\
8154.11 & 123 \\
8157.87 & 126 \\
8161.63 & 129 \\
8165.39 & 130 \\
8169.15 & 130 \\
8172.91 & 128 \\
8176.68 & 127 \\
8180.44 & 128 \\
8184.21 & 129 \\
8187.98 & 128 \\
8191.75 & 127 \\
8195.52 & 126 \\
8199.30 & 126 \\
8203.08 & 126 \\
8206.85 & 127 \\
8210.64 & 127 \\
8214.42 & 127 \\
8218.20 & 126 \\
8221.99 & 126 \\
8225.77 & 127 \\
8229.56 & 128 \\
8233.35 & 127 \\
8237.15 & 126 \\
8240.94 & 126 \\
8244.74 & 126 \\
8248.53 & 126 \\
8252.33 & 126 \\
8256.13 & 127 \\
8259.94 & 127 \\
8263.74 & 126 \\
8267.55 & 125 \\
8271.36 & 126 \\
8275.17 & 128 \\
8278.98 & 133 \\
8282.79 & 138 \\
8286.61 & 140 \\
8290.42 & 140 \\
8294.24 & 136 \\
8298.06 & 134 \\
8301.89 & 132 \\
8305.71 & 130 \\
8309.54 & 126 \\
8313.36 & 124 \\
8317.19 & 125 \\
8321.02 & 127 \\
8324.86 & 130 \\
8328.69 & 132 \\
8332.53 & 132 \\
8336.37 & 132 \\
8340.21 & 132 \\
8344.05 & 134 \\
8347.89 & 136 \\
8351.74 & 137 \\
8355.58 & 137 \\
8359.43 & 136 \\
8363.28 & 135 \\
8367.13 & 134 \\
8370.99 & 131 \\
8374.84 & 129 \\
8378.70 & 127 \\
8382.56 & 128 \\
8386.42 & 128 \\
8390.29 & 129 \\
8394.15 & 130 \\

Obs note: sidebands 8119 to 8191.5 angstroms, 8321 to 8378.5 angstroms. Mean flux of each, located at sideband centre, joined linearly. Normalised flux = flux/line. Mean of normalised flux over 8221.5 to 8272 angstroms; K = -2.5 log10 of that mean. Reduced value 0.02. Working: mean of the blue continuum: 125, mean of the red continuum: 133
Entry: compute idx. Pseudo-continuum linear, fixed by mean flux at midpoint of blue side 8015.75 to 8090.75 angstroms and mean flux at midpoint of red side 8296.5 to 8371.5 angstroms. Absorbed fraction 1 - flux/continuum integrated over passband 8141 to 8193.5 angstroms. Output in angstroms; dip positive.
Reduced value -0.6 angstroms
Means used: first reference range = 120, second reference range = 132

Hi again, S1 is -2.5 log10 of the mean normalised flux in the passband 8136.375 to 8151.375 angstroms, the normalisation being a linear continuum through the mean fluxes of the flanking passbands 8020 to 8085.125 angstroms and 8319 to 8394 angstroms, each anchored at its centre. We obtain 0.02 mag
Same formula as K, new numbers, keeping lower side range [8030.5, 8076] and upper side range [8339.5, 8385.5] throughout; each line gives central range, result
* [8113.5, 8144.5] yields 0.013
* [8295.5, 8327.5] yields 0.016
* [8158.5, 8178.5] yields -0.038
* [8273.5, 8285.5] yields -0.036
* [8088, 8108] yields -0.013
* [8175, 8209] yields -0.016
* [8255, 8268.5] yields 0.018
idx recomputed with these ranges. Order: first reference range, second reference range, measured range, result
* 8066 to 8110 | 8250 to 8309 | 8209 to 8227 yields 0.19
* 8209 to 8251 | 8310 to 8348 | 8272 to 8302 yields -1.49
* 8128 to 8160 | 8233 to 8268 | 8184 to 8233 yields -0.95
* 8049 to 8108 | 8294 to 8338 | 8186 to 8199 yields -0.20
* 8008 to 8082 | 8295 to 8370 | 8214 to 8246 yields 0.33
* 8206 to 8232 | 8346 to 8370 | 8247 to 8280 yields 0.69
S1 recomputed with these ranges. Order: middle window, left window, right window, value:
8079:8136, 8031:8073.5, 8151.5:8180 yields 0.01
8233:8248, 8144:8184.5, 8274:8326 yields 0.03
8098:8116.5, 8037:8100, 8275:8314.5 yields -0.01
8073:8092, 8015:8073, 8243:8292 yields 0.01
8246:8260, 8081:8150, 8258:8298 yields 0.03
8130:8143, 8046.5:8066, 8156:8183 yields 0.05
